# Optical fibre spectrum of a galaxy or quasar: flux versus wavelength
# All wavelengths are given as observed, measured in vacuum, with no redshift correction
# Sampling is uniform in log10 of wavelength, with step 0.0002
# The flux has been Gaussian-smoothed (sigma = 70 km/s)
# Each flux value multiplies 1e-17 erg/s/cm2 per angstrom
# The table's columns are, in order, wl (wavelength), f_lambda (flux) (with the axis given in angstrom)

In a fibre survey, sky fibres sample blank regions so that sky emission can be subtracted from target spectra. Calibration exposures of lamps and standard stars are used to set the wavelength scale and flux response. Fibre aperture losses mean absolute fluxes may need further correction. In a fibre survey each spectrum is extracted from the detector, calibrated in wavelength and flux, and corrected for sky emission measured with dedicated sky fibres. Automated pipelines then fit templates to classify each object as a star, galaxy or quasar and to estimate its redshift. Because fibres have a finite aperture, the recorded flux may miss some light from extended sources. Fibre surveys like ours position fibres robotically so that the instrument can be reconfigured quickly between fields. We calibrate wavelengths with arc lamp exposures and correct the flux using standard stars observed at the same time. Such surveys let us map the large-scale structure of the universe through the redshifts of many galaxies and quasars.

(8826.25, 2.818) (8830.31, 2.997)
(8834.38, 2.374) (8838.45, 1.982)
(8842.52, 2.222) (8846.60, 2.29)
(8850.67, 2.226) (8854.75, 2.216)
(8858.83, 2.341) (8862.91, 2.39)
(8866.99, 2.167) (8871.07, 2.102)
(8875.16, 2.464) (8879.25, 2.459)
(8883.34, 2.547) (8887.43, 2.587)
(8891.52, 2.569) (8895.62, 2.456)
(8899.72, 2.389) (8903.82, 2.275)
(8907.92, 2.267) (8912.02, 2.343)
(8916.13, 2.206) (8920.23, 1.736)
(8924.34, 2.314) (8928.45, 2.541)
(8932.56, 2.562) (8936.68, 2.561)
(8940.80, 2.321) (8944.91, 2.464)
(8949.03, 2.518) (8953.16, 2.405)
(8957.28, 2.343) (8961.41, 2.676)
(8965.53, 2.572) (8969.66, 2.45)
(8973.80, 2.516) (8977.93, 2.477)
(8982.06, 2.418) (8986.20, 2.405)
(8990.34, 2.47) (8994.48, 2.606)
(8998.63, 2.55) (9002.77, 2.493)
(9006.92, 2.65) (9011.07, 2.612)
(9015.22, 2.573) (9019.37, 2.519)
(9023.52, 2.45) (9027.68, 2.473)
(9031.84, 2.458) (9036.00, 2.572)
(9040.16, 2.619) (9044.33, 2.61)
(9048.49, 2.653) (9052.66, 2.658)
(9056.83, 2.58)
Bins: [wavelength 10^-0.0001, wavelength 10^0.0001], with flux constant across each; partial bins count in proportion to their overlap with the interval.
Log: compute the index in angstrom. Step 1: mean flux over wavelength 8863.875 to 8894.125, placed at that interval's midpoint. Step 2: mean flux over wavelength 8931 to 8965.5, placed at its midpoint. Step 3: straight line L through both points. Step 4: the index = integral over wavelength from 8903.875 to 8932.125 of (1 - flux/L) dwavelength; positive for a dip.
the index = 2.28 angstrom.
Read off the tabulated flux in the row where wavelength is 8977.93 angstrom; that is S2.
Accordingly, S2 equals 2.477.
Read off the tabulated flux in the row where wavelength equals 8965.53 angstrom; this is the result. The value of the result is 2.572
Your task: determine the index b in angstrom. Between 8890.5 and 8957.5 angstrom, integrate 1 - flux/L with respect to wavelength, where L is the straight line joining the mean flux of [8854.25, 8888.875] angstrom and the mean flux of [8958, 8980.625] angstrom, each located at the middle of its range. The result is 2.3 angstrom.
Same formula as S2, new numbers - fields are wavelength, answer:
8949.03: 2.518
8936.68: 2.561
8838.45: 1.982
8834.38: 2.374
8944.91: 2.464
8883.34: 2.547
